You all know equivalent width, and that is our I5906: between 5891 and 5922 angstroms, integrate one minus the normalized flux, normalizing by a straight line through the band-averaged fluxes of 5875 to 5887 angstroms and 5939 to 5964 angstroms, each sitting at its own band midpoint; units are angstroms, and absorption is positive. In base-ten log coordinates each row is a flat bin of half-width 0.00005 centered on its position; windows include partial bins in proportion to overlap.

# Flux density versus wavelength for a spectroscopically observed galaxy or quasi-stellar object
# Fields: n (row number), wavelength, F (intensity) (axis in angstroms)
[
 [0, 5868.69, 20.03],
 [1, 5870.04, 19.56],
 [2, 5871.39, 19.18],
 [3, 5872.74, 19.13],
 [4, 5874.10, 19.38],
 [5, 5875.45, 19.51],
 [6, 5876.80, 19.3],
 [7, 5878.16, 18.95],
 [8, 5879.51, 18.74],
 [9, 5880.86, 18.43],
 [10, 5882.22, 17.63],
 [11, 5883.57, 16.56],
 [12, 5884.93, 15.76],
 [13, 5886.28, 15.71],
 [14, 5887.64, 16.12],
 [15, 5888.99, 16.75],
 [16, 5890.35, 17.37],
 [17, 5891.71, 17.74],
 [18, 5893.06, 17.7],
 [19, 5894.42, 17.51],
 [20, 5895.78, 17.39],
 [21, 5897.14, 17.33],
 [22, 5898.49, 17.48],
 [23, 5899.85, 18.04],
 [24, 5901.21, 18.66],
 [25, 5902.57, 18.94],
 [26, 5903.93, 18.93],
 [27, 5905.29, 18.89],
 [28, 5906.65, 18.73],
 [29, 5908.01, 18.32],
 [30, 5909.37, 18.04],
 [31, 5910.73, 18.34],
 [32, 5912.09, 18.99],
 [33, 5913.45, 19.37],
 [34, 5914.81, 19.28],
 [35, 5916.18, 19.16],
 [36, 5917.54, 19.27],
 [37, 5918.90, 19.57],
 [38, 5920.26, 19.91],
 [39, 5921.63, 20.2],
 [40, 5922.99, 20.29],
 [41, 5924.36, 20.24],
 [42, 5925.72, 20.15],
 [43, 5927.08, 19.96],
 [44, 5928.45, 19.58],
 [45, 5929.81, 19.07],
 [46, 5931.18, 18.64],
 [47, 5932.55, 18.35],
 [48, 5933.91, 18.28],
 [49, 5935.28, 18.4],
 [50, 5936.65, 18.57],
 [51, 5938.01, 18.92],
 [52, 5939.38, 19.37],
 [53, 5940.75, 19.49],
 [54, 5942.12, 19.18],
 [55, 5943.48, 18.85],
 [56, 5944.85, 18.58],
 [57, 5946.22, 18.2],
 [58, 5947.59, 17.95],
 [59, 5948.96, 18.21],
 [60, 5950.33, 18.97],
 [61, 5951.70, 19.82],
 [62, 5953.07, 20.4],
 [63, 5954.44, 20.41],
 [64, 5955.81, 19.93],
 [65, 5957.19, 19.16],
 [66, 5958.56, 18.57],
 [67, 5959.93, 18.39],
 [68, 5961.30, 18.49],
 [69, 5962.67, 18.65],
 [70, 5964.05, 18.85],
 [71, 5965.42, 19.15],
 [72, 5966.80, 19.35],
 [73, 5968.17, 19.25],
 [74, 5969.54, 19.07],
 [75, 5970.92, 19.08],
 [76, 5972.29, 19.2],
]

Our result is -0.6 angstroms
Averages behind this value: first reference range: 17.8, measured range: 18.6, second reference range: 19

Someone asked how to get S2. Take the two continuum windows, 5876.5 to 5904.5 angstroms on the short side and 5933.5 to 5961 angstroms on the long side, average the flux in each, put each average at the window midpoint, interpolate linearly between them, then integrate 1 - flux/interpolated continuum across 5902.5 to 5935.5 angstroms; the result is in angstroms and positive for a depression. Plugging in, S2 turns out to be -1.55 angstroms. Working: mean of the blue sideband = 17.6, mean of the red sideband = 19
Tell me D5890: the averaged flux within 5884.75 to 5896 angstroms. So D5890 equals 16.9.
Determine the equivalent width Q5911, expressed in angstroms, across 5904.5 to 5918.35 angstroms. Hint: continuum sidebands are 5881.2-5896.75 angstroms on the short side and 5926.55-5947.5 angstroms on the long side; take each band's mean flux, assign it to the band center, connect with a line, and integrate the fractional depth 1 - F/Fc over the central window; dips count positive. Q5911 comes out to -0.8 angstroms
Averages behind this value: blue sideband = 17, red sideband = 18.9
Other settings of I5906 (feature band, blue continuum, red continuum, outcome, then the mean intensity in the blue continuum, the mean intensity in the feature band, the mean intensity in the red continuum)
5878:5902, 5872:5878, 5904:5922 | 2.22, 19.3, 17.4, 19.1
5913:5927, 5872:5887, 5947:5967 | -0.87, 18.1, 19.8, 19.1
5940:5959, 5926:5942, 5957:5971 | -0.19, 19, 19.1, 18.9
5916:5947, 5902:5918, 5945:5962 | -0.47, 18.8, 19.2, 19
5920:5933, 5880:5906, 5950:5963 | -0.83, 17.5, 19.6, 19.3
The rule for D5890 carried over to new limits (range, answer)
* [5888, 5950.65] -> 18.7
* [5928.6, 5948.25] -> 18.7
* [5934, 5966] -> 19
